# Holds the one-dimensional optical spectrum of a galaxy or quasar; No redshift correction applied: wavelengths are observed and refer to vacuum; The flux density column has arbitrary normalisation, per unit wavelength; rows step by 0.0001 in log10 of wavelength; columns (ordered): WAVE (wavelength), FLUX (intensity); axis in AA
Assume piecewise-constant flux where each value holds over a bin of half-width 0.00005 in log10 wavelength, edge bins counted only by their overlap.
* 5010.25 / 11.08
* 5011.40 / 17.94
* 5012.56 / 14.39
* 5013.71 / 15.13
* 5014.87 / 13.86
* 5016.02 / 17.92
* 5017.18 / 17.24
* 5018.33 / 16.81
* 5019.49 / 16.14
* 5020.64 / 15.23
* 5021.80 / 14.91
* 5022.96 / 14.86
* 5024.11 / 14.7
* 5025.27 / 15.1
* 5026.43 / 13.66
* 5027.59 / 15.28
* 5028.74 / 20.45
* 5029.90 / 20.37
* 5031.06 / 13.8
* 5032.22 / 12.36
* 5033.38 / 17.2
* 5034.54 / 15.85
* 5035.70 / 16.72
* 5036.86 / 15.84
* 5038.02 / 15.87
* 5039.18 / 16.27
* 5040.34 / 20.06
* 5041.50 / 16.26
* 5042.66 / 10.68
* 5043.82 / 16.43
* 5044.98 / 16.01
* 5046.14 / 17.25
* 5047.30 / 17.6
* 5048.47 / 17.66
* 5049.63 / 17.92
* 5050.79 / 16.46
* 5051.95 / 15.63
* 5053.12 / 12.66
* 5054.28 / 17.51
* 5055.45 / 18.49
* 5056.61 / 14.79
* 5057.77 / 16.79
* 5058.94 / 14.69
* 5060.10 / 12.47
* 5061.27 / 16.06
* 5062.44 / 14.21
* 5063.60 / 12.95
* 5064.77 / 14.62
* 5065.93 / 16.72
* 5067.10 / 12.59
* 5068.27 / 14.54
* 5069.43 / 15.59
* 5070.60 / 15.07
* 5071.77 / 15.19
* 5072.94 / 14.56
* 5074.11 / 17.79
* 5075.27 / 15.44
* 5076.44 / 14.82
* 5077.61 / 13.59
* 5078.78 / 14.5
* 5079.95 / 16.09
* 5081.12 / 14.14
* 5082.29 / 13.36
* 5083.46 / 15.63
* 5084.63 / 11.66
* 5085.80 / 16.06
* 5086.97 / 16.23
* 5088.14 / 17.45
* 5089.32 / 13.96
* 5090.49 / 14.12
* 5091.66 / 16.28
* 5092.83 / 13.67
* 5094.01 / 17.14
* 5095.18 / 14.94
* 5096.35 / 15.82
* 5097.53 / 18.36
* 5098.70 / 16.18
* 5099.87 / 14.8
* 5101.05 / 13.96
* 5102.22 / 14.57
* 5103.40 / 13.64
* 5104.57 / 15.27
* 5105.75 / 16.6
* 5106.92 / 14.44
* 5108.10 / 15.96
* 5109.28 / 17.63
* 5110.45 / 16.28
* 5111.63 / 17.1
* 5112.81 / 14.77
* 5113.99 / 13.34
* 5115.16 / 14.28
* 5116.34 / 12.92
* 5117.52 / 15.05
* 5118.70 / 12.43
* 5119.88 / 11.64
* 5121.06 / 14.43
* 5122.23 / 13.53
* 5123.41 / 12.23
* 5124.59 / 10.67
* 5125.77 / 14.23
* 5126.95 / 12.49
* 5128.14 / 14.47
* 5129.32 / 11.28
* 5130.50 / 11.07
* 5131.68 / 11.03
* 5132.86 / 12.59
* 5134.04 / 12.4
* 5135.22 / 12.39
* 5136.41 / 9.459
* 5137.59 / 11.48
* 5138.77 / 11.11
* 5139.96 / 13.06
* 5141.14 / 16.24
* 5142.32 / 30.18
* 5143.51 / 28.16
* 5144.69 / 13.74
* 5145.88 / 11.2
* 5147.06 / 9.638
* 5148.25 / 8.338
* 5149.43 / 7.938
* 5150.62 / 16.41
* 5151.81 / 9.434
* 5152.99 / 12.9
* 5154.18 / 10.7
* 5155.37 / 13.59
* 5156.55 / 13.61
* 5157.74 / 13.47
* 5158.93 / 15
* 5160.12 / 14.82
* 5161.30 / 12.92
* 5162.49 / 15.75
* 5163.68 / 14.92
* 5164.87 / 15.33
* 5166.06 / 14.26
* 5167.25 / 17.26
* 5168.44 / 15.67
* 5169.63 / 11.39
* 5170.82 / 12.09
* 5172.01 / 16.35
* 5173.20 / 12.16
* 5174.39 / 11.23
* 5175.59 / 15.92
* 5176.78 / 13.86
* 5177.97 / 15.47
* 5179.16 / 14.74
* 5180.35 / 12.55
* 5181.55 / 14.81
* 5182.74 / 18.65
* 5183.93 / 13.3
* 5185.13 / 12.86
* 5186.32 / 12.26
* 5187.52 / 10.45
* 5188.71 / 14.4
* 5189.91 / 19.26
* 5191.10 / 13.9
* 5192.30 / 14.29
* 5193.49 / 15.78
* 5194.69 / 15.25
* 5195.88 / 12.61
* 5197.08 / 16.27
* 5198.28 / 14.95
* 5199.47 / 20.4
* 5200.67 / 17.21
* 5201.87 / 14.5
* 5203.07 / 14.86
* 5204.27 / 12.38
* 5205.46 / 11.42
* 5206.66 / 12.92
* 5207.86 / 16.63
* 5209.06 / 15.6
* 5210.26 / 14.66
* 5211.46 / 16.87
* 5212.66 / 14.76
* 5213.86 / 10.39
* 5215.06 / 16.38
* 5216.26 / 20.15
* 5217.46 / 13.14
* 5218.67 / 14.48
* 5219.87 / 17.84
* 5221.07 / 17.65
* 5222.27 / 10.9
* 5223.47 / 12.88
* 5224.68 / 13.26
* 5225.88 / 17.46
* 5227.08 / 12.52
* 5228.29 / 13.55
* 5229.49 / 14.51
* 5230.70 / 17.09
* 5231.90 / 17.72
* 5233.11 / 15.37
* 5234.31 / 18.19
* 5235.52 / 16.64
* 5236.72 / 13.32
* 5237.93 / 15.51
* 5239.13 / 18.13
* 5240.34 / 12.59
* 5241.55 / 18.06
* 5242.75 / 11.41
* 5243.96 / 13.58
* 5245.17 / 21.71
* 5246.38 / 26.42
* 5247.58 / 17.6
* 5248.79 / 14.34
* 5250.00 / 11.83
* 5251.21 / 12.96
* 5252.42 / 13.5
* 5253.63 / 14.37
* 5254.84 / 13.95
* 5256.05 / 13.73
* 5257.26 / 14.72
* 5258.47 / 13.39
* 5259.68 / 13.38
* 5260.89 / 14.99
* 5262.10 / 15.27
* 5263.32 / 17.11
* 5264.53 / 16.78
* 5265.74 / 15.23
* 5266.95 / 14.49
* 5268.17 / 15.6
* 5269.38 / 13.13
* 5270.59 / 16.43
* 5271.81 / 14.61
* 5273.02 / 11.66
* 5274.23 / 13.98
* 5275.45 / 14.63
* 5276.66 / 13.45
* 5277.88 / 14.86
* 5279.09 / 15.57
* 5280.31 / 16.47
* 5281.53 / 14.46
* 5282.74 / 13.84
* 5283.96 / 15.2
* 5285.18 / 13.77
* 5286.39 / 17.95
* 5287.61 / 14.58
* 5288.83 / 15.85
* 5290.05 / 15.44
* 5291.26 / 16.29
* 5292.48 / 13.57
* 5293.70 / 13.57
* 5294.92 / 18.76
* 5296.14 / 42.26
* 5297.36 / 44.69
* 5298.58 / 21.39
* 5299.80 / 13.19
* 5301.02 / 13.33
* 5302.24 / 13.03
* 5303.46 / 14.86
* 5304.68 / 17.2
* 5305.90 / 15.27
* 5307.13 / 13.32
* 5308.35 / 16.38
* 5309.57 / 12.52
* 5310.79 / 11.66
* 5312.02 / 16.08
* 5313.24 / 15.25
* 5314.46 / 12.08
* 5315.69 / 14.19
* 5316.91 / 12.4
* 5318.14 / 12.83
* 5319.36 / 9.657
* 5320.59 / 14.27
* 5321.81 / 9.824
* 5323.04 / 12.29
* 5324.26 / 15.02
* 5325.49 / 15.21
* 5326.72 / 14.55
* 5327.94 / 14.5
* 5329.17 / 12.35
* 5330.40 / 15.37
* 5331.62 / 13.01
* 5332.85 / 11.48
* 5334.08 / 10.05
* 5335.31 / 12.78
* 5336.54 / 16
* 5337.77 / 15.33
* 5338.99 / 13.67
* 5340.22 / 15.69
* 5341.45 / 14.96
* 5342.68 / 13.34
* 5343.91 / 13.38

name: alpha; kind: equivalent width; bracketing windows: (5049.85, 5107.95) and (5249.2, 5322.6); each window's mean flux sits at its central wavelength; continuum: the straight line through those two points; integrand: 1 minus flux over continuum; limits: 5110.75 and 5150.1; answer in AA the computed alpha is 4.4 AA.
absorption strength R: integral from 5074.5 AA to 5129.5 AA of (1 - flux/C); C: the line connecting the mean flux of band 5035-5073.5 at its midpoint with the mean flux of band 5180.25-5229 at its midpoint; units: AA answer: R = 2.5 AA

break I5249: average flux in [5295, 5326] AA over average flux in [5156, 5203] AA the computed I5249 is 1.12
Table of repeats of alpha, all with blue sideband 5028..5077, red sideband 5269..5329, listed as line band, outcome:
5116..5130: 2.5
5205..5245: 1.4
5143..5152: 1.5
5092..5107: 0.4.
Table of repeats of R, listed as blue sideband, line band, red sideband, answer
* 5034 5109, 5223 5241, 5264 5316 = 0.8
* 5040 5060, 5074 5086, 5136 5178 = 0.7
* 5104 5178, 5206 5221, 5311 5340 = -1.8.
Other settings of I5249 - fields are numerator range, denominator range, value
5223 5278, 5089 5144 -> 1.04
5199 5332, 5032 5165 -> 1.05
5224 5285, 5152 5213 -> 1.05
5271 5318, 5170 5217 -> 1.11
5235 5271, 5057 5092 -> 1.03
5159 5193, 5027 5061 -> 0.89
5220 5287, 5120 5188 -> 1.11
